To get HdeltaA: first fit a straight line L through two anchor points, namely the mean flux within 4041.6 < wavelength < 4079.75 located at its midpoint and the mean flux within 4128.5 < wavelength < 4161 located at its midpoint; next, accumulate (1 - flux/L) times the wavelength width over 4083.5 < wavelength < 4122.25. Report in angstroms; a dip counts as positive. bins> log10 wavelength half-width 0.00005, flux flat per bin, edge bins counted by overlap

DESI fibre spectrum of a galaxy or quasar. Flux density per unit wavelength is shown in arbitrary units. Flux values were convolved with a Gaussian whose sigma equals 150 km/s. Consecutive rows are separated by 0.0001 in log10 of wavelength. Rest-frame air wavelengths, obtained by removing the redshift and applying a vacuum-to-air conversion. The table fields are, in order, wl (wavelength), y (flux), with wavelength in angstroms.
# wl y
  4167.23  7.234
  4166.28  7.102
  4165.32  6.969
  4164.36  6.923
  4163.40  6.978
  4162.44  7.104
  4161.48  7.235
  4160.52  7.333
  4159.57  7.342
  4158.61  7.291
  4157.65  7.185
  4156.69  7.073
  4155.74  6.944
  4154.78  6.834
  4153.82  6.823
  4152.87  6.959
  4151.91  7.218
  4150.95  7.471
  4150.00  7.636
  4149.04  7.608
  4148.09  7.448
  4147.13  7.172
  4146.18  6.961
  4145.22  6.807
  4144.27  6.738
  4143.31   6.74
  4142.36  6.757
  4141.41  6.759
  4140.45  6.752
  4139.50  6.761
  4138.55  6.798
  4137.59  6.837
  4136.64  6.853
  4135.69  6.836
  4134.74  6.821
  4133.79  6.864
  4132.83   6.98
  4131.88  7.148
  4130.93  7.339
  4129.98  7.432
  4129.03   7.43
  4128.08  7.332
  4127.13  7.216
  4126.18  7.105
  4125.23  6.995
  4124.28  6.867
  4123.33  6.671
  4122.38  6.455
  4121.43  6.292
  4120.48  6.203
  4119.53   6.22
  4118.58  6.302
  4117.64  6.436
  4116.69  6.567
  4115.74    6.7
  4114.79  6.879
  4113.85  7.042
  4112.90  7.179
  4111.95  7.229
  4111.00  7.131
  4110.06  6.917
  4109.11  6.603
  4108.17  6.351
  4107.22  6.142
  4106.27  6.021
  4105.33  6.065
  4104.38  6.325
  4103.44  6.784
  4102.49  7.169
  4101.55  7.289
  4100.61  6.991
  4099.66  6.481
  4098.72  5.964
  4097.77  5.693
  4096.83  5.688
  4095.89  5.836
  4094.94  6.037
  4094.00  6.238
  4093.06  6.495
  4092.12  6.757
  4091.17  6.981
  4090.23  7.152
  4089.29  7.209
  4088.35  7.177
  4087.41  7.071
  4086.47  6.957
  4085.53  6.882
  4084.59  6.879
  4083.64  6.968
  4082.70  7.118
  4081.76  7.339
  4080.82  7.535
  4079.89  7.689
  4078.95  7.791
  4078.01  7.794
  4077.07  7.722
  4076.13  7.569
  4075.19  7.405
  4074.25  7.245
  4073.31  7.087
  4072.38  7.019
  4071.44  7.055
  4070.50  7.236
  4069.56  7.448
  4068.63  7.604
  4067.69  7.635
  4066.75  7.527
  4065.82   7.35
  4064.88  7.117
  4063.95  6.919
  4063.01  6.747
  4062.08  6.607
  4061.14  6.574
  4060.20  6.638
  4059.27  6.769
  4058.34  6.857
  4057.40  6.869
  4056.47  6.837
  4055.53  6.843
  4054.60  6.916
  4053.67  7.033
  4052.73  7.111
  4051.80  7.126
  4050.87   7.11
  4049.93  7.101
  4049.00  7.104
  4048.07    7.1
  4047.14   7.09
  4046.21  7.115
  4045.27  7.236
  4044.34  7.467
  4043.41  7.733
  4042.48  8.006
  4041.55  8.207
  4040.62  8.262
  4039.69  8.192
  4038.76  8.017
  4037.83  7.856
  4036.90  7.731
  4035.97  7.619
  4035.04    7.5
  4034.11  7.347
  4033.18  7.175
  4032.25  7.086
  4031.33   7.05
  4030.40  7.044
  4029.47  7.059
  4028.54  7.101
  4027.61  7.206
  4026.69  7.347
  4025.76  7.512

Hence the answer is 2.8 angstroms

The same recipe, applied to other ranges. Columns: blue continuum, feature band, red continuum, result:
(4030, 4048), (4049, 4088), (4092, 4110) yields -0.93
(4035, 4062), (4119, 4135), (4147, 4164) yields 0.71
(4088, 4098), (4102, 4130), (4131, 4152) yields 0.04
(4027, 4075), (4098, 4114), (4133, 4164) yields 1.03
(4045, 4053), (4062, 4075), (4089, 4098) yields -0.76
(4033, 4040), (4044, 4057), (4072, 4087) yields 0.83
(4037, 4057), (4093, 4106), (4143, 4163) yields 1.65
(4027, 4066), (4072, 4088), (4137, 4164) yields -0.28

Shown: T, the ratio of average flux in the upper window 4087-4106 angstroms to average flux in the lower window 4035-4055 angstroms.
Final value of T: 0.88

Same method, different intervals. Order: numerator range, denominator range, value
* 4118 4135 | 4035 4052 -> 0.91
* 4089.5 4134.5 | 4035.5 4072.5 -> 0.92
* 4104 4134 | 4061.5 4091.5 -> 0.93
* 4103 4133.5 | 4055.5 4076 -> 0.96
